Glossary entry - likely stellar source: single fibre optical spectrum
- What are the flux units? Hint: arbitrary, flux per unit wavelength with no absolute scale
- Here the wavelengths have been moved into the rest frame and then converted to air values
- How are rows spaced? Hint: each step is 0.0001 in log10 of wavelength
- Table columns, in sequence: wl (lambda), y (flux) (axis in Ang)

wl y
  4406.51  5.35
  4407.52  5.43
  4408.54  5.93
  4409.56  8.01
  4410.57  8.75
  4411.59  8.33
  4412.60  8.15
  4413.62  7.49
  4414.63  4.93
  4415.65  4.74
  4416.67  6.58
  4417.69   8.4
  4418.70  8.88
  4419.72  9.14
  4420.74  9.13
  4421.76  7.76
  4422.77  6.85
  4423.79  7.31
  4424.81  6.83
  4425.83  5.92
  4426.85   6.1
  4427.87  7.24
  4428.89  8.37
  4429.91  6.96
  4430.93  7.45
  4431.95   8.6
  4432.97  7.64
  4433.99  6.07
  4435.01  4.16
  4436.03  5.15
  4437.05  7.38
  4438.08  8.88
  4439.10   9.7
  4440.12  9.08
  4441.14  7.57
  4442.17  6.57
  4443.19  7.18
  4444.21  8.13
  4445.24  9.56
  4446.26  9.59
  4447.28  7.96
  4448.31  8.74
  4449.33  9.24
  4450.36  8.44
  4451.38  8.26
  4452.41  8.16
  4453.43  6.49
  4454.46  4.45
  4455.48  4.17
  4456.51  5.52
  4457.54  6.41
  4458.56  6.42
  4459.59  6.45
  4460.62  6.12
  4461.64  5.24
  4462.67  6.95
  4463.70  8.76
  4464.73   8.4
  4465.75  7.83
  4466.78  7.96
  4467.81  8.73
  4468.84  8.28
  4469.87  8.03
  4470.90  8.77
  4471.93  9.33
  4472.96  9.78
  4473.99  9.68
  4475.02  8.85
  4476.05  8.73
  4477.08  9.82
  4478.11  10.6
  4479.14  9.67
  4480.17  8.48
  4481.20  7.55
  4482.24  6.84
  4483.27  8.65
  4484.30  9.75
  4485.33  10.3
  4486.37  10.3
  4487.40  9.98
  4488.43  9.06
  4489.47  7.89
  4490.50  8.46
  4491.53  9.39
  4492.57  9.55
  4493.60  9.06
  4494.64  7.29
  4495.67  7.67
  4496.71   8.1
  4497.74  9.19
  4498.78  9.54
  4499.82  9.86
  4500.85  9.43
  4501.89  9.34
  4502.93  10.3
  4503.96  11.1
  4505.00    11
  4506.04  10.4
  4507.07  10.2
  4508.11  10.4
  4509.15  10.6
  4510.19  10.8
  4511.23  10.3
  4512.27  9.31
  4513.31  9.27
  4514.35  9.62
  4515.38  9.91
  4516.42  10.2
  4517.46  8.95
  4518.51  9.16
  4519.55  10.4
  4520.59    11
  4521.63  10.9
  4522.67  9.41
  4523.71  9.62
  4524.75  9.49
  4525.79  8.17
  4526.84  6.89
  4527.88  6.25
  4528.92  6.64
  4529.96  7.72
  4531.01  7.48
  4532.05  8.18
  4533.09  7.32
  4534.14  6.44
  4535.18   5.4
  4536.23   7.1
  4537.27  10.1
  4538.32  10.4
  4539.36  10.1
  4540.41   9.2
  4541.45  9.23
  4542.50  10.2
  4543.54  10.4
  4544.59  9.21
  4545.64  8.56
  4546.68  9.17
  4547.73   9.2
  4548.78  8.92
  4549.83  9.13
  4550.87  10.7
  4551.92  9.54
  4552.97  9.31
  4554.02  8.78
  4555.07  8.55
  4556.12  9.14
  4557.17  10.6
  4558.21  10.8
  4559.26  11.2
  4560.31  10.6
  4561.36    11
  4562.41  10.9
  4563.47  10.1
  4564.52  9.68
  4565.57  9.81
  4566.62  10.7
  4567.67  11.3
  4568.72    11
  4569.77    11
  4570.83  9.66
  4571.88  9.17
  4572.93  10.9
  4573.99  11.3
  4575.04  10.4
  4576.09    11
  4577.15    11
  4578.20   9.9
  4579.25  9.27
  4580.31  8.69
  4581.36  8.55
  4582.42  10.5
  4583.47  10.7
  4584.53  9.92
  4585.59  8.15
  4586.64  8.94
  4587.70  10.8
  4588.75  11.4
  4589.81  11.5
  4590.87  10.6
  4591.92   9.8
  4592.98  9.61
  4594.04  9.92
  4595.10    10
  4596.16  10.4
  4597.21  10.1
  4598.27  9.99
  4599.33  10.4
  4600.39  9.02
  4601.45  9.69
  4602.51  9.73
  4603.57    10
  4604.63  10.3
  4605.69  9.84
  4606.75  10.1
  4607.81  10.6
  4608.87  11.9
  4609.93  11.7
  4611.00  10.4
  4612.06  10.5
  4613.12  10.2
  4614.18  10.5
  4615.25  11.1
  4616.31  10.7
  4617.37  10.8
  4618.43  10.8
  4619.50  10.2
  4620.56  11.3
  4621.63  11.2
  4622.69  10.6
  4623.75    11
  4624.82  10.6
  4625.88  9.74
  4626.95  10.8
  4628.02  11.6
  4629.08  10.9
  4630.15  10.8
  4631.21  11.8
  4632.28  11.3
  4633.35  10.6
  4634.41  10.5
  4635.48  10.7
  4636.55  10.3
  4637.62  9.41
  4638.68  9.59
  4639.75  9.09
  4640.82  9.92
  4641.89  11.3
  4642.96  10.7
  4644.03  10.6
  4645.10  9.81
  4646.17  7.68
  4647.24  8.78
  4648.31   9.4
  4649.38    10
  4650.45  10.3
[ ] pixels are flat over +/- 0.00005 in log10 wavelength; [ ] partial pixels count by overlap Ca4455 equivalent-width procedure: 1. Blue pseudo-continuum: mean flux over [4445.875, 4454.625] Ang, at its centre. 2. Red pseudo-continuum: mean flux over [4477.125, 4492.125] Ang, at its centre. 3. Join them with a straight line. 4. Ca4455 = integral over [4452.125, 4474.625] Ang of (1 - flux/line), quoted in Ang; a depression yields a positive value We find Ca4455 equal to 2.94 Ang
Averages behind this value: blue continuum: 8.04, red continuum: 9.09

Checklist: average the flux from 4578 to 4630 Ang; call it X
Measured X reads 10.3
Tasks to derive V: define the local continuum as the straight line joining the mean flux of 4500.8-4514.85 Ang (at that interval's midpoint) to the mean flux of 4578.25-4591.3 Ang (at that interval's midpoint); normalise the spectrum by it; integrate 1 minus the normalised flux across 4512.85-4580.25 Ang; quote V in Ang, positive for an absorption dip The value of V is 3.7 Ang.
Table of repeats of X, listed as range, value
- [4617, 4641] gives 10.6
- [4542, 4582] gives 9.98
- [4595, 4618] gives 10.4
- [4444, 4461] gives 7.29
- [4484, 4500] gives 9.06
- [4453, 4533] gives 8.71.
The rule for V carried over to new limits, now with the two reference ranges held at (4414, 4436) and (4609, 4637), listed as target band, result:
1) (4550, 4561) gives -0.44 Ang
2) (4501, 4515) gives -2.52 Ang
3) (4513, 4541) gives 0.83 Ang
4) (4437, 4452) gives -2.06 Ang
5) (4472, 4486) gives -1.85 Ang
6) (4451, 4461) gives 1.86 Ang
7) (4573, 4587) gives 0.10 Ang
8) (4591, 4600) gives 0.22 Ang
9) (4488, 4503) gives -0.90 Ang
